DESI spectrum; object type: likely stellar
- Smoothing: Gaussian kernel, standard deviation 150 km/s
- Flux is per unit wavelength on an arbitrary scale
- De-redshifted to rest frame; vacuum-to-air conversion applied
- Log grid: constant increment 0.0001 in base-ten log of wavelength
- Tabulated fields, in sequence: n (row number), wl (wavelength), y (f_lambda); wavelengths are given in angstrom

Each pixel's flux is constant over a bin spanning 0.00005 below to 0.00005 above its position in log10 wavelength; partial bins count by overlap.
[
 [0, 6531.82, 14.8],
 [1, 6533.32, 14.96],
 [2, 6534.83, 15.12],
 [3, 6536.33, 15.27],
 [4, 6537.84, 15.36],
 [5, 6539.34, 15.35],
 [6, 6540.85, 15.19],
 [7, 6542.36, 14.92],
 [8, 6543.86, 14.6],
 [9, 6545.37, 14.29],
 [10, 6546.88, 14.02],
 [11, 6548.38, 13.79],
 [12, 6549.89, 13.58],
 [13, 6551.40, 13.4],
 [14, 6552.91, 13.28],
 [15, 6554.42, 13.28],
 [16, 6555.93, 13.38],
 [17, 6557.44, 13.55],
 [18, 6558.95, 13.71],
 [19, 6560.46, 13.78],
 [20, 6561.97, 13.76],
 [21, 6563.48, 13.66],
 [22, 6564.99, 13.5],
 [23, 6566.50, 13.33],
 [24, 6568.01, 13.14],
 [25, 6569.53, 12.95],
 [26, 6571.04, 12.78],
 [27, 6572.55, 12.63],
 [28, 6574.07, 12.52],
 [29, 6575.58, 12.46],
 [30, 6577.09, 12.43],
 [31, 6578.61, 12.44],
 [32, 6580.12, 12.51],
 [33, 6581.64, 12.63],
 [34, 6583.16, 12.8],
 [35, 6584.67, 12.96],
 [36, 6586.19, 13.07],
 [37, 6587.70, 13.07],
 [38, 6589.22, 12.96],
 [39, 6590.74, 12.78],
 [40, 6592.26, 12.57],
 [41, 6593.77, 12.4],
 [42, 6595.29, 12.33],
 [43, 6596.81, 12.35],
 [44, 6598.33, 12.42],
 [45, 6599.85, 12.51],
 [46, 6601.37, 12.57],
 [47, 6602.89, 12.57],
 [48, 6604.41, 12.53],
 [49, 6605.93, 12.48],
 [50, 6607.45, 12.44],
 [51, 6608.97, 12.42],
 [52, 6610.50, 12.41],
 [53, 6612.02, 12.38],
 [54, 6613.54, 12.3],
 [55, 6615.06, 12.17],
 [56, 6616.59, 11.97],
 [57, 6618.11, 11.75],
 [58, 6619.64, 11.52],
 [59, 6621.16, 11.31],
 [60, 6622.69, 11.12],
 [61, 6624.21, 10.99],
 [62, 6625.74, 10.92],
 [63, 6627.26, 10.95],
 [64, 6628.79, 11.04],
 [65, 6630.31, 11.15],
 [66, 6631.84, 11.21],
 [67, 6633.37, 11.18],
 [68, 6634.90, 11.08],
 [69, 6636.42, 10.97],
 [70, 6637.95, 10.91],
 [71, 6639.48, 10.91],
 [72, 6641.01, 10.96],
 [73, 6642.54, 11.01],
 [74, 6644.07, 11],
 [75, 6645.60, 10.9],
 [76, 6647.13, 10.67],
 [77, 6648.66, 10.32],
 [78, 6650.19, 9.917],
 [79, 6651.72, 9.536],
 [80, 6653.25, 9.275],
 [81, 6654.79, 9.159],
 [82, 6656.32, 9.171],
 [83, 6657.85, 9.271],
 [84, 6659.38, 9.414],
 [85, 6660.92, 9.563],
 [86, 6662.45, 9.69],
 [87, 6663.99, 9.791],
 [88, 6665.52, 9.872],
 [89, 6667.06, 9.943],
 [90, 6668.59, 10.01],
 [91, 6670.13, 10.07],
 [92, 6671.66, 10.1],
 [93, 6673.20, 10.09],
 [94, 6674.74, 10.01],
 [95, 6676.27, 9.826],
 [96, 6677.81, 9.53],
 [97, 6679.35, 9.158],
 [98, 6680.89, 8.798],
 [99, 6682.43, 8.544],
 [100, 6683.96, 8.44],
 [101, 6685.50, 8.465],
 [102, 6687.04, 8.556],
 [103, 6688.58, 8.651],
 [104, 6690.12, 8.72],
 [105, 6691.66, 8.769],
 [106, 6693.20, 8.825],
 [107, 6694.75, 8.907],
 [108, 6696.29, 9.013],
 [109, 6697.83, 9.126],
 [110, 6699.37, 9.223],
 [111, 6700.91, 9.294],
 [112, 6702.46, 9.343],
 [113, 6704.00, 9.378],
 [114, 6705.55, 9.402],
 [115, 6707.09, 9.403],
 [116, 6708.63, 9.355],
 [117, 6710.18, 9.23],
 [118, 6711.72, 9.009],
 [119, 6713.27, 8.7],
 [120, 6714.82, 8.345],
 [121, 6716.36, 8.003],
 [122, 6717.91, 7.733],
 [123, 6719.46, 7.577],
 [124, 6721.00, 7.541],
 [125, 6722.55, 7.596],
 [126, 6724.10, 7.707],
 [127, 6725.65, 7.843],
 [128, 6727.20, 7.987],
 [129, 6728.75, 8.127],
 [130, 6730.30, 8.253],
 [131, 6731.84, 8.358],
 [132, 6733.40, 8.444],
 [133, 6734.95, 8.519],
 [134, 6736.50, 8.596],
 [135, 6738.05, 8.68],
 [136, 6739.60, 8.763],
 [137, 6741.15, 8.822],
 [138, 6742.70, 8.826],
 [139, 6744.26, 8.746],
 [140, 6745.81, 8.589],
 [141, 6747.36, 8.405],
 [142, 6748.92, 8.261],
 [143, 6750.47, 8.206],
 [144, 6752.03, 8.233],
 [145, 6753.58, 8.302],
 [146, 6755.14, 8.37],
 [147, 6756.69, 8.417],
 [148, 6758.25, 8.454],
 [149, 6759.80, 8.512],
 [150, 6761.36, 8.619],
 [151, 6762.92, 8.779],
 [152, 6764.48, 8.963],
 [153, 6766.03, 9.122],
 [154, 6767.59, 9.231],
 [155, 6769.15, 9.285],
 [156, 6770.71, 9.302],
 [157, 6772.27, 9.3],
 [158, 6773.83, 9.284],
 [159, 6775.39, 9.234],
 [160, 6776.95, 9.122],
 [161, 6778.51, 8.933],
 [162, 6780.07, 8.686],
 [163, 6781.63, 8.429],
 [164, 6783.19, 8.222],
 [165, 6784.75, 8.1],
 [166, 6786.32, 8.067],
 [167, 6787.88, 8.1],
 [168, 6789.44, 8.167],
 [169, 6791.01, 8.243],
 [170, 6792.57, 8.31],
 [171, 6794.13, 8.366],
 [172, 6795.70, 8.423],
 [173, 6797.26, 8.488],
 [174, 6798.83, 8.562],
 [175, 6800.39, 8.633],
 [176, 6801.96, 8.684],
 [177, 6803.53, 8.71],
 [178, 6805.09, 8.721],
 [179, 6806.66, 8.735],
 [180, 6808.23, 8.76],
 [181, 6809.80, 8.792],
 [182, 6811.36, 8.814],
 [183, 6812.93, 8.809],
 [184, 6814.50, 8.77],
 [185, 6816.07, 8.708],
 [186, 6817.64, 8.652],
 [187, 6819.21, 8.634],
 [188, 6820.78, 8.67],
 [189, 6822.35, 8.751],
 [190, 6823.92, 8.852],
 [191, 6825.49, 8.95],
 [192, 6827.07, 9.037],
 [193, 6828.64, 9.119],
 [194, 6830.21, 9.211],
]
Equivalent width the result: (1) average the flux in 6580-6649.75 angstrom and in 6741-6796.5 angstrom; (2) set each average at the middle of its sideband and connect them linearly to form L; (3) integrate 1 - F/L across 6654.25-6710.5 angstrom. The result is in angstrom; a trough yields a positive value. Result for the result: 6.1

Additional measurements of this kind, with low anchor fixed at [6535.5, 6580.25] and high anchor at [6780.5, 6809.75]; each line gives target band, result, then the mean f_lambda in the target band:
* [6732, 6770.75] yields 3.1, 8.64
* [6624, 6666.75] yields 5.0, 10.4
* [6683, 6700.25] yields 3.1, 8.8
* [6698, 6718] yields 2.6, 9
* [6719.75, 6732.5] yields 2.6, 7.92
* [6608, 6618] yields 0.2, 12.2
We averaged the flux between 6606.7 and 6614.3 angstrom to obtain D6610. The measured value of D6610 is 12.4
